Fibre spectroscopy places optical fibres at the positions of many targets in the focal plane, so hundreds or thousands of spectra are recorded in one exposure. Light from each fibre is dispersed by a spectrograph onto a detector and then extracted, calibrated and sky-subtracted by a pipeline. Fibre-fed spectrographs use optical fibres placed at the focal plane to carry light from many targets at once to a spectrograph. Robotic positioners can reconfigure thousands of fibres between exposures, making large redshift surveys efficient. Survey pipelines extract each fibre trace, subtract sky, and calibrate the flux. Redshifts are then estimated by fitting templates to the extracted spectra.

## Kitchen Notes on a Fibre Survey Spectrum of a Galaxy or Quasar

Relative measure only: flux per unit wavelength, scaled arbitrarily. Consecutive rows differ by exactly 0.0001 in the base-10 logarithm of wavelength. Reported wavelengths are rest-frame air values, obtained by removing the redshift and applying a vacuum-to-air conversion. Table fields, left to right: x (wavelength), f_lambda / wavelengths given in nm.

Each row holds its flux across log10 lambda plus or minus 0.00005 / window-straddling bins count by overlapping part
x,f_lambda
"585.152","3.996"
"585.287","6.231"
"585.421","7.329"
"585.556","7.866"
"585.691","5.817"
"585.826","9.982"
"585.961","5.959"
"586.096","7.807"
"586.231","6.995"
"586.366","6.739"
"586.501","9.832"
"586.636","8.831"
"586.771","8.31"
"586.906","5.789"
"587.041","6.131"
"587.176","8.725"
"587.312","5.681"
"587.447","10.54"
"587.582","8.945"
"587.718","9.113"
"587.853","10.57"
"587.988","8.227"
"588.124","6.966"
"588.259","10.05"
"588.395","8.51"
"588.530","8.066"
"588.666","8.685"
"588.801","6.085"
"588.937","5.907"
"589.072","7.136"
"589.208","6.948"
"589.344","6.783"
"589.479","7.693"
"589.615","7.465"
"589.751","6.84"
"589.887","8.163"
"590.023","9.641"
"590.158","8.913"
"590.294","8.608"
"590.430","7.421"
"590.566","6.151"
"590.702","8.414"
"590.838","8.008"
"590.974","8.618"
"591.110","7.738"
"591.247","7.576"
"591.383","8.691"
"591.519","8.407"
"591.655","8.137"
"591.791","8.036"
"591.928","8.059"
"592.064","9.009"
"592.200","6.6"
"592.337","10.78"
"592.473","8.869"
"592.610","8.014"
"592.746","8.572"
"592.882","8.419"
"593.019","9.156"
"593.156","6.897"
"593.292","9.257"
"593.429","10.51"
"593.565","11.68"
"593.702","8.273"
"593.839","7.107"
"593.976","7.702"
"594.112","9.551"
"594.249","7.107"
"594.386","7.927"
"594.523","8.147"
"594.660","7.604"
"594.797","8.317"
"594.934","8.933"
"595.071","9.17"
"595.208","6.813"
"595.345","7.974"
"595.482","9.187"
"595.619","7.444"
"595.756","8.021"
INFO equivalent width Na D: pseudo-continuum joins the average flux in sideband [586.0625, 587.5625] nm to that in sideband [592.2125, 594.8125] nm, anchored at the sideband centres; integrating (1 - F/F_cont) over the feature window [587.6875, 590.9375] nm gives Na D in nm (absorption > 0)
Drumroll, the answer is 0.07 nm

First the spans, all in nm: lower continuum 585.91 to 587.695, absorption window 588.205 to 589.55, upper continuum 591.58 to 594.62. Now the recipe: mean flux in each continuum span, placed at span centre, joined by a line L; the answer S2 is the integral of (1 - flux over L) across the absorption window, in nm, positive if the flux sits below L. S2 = 0.076 nm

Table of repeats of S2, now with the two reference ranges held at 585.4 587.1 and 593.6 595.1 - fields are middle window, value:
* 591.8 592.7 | -0.055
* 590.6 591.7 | -0.028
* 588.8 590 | 0.097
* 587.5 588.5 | -0.163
